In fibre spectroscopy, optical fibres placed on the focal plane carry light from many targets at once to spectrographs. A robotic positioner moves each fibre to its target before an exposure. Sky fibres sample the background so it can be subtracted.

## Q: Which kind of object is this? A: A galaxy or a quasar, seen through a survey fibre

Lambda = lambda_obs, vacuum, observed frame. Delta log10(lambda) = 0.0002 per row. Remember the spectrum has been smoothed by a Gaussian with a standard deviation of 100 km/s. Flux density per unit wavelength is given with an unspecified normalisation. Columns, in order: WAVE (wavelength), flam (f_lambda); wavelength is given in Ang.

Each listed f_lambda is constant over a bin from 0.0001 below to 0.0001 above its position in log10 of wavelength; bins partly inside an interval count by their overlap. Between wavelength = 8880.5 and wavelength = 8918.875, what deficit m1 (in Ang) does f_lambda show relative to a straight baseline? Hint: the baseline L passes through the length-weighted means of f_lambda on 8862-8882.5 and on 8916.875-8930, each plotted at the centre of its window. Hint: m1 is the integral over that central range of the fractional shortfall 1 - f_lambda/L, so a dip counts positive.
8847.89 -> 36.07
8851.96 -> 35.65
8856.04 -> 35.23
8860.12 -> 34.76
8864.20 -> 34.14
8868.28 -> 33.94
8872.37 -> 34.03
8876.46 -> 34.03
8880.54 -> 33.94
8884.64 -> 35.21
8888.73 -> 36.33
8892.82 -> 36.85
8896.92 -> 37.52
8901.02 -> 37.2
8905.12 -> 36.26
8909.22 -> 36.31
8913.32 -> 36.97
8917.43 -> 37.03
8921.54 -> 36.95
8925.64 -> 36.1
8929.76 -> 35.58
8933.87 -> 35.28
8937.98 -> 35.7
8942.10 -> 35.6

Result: -1.2 Ang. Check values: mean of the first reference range 34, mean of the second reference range 36.5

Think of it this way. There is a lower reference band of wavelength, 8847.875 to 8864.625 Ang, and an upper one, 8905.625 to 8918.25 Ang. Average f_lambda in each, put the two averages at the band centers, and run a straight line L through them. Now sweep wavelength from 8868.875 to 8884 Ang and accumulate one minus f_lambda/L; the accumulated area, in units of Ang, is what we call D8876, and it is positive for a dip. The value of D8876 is 0.68 Ang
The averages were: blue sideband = 35.2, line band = 34.1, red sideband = 36.7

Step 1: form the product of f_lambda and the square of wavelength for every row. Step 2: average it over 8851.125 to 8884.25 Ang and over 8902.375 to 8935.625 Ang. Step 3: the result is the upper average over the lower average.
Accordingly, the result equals 1.1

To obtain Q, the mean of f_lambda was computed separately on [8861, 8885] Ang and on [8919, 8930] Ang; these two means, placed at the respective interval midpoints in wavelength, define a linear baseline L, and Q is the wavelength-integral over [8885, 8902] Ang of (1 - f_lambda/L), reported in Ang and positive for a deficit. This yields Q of -0.85 Ang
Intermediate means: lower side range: 34.2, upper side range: 36.3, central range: 36.8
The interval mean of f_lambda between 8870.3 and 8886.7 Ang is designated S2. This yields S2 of 34.3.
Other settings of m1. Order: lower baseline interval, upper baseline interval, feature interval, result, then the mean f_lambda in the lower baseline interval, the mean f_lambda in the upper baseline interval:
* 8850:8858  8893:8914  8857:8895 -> 1.3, 35.4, 36.8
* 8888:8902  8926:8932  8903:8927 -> -0.3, 37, 35.7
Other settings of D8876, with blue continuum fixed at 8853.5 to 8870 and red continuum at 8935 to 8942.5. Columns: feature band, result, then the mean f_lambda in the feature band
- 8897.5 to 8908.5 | -0.5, 36.8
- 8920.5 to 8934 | -0.2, 36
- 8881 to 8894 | -0.3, 35.8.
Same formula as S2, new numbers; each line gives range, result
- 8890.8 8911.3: 36.8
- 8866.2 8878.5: 34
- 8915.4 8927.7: 36.7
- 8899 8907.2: 36.7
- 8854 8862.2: 35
